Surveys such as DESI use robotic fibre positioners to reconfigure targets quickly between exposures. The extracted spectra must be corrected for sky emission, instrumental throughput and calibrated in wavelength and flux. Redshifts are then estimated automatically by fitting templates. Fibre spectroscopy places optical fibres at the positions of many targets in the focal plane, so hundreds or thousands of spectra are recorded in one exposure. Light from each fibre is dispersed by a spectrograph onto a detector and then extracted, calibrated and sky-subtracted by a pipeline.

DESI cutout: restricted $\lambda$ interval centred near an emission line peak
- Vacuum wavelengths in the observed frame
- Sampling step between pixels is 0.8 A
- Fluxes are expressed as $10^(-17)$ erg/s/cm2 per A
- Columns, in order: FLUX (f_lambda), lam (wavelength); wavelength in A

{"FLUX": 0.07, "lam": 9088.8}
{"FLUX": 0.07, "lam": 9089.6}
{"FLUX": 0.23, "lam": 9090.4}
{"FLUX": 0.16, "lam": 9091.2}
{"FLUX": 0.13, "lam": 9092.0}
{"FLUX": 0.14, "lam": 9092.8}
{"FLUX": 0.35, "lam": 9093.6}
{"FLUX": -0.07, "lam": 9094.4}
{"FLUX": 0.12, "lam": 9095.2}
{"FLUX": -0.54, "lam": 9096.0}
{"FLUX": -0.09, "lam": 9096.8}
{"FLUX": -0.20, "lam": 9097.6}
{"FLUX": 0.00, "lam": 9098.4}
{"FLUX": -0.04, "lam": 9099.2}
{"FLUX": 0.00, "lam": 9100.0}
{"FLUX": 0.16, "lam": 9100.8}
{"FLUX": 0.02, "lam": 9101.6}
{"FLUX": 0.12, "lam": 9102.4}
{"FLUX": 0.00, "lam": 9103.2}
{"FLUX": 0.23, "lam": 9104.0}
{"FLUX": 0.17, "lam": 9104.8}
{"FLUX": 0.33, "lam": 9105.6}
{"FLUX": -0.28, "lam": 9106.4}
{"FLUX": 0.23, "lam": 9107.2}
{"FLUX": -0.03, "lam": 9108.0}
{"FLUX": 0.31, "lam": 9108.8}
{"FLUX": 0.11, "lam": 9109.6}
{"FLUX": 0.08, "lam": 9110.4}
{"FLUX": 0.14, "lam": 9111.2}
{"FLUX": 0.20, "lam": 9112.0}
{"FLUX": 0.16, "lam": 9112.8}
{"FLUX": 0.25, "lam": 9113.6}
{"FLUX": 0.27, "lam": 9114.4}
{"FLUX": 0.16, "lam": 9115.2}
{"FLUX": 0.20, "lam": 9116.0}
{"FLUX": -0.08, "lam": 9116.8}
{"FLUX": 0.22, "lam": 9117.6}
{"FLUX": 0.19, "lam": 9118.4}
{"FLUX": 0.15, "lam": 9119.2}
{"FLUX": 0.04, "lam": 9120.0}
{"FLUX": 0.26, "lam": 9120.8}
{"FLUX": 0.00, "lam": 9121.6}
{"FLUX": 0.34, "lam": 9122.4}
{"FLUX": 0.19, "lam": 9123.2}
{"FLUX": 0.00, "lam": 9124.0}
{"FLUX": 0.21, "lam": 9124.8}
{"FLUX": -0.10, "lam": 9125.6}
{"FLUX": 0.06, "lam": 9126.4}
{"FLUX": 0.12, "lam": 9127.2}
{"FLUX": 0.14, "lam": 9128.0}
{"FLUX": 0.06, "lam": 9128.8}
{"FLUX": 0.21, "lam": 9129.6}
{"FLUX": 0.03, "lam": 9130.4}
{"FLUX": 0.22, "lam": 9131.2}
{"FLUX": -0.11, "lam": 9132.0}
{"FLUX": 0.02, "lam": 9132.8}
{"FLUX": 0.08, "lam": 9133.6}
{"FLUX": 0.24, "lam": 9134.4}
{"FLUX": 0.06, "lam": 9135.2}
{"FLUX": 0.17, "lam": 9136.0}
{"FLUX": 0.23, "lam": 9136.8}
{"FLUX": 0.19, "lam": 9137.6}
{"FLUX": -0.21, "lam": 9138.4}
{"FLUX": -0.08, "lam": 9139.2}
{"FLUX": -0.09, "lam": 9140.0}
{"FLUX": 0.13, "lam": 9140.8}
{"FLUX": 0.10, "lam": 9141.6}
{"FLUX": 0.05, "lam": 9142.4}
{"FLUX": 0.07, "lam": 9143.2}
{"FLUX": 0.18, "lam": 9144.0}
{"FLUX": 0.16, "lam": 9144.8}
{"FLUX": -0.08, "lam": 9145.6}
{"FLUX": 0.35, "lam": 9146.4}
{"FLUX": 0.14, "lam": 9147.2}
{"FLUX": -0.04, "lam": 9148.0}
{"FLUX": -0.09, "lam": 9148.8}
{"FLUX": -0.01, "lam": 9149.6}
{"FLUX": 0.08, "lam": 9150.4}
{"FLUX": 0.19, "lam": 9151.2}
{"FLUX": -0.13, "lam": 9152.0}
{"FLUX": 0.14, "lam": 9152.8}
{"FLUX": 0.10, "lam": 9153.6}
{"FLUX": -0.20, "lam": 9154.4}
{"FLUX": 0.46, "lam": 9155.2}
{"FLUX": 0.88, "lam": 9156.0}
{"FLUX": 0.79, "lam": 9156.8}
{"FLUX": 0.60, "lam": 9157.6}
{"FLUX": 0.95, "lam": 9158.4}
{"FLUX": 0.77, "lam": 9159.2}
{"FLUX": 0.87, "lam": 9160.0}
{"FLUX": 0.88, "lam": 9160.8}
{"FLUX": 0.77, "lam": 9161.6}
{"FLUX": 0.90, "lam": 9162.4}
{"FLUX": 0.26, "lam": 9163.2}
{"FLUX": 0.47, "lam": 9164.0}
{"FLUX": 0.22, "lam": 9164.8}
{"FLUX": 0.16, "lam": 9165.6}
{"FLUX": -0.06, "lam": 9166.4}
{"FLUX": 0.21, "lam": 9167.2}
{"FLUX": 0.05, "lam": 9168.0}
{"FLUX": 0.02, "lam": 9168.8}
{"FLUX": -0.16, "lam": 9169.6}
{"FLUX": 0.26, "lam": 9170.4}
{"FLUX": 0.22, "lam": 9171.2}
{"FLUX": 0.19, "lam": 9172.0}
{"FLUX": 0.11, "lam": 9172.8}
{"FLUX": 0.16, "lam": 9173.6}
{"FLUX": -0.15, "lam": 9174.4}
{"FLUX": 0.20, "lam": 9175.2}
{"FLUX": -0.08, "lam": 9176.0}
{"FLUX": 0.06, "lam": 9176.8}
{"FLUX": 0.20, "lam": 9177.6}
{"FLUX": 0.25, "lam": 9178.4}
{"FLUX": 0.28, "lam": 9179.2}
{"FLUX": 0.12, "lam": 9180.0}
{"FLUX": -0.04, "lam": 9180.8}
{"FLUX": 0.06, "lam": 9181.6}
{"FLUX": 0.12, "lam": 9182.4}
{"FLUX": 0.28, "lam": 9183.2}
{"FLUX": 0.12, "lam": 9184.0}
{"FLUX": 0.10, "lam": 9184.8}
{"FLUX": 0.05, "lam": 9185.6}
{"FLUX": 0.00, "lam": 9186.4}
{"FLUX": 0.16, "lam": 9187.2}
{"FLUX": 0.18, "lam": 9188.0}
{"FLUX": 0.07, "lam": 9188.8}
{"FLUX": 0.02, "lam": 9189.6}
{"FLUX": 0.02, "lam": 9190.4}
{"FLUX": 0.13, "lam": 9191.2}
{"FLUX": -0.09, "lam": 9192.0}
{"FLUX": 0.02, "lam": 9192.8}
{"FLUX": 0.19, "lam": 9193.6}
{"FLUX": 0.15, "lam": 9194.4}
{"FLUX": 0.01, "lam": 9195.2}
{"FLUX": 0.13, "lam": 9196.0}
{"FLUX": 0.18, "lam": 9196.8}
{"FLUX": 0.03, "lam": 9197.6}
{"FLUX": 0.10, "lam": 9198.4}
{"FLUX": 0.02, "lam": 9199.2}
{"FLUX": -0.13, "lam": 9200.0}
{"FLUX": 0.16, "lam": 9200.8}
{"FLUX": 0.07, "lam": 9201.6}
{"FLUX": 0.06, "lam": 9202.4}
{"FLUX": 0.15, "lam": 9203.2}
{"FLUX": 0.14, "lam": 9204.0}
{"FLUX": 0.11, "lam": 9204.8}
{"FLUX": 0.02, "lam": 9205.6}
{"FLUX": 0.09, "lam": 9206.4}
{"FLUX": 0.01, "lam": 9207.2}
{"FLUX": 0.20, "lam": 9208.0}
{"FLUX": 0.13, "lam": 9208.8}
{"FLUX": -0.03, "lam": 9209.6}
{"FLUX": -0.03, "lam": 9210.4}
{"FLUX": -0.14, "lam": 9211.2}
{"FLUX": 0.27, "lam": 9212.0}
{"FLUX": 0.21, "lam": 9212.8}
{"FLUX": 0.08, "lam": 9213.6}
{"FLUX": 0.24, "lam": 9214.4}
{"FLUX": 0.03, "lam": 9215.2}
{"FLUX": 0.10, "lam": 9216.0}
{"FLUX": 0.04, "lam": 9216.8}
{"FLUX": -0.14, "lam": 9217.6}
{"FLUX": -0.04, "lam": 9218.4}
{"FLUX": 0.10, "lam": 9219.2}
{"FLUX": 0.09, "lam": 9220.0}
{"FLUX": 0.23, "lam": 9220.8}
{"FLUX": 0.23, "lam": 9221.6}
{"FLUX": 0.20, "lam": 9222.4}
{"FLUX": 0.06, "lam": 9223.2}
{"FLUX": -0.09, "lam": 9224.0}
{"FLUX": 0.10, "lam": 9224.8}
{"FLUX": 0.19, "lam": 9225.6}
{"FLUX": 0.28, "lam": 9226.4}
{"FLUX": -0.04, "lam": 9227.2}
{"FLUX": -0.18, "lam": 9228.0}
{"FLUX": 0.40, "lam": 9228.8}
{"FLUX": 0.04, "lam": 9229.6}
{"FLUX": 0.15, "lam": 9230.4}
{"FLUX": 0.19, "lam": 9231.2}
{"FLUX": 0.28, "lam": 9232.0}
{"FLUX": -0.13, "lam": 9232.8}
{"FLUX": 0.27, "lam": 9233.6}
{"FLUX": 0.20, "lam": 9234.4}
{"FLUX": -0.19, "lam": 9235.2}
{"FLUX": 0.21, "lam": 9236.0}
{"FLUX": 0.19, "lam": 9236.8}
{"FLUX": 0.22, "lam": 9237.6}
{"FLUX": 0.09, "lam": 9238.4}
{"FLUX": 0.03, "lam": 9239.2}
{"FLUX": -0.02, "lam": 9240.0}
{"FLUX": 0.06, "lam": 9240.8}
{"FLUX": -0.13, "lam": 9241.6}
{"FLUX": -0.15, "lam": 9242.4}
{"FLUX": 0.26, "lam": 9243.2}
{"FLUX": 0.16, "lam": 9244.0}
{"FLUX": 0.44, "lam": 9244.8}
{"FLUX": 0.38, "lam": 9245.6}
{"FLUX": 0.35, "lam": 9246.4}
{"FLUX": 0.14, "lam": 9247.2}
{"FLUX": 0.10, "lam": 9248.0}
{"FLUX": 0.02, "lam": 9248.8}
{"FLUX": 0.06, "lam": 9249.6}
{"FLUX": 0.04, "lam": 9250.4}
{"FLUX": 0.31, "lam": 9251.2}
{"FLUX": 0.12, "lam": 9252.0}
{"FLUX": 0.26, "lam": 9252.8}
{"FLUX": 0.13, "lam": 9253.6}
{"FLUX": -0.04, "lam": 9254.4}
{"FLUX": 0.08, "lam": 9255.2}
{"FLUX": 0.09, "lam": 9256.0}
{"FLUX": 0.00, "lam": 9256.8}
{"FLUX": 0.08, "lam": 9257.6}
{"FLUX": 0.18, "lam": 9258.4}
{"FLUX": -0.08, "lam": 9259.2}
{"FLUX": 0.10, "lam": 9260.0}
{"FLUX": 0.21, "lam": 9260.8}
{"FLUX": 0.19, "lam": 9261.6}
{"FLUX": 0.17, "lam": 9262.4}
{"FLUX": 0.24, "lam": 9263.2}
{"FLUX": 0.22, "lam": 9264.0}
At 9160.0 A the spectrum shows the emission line H-beta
